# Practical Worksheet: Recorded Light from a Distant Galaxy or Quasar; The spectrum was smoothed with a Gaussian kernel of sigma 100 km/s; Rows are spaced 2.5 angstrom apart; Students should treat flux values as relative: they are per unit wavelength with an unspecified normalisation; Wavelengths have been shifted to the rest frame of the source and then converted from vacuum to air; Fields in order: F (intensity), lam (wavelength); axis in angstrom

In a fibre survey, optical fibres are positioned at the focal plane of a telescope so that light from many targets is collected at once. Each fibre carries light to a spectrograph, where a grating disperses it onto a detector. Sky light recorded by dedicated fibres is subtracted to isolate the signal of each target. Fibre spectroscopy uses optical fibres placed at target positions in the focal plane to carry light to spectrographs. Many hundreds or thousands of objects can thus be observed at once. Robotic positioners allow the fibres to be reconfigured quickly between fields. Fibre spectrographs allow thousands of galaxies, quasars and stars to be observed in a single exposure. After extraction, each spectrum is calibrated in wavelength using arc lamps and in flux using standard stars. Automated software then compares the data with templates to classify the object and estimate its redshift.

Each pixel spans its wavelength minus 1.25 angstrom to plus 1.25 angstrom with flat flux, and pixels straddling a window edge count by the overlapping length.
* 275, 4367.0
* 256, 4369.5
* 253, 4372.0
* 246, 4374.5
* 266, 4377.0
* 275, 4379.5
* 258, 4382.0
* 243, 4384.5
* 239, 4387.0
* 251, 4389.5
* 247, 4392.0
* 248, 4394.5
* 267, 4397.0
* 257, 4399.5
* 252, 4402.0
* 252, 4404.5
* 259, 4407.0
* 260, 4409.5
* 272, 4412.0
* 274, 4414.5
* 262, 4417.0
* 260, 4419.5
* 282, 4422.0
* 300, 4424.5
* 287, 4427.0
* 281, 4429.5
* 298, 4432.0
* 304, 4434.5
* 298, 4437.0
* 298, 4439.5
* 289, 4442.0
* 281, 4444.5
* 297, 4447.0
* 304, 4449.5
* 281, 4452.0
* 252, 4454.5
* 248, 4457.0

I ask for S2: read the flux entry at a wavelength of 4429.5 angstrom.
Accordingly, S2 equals 281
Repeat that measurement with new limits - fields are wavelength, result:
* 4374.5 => 246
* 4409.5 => 260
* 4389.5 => 251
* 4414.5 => 274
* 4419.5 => 260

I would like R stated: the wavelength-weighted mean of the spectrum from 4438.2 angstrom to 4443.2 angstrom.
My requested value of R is 294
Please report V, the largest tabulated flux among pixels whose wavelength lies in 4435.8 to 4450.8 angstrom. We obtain 304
